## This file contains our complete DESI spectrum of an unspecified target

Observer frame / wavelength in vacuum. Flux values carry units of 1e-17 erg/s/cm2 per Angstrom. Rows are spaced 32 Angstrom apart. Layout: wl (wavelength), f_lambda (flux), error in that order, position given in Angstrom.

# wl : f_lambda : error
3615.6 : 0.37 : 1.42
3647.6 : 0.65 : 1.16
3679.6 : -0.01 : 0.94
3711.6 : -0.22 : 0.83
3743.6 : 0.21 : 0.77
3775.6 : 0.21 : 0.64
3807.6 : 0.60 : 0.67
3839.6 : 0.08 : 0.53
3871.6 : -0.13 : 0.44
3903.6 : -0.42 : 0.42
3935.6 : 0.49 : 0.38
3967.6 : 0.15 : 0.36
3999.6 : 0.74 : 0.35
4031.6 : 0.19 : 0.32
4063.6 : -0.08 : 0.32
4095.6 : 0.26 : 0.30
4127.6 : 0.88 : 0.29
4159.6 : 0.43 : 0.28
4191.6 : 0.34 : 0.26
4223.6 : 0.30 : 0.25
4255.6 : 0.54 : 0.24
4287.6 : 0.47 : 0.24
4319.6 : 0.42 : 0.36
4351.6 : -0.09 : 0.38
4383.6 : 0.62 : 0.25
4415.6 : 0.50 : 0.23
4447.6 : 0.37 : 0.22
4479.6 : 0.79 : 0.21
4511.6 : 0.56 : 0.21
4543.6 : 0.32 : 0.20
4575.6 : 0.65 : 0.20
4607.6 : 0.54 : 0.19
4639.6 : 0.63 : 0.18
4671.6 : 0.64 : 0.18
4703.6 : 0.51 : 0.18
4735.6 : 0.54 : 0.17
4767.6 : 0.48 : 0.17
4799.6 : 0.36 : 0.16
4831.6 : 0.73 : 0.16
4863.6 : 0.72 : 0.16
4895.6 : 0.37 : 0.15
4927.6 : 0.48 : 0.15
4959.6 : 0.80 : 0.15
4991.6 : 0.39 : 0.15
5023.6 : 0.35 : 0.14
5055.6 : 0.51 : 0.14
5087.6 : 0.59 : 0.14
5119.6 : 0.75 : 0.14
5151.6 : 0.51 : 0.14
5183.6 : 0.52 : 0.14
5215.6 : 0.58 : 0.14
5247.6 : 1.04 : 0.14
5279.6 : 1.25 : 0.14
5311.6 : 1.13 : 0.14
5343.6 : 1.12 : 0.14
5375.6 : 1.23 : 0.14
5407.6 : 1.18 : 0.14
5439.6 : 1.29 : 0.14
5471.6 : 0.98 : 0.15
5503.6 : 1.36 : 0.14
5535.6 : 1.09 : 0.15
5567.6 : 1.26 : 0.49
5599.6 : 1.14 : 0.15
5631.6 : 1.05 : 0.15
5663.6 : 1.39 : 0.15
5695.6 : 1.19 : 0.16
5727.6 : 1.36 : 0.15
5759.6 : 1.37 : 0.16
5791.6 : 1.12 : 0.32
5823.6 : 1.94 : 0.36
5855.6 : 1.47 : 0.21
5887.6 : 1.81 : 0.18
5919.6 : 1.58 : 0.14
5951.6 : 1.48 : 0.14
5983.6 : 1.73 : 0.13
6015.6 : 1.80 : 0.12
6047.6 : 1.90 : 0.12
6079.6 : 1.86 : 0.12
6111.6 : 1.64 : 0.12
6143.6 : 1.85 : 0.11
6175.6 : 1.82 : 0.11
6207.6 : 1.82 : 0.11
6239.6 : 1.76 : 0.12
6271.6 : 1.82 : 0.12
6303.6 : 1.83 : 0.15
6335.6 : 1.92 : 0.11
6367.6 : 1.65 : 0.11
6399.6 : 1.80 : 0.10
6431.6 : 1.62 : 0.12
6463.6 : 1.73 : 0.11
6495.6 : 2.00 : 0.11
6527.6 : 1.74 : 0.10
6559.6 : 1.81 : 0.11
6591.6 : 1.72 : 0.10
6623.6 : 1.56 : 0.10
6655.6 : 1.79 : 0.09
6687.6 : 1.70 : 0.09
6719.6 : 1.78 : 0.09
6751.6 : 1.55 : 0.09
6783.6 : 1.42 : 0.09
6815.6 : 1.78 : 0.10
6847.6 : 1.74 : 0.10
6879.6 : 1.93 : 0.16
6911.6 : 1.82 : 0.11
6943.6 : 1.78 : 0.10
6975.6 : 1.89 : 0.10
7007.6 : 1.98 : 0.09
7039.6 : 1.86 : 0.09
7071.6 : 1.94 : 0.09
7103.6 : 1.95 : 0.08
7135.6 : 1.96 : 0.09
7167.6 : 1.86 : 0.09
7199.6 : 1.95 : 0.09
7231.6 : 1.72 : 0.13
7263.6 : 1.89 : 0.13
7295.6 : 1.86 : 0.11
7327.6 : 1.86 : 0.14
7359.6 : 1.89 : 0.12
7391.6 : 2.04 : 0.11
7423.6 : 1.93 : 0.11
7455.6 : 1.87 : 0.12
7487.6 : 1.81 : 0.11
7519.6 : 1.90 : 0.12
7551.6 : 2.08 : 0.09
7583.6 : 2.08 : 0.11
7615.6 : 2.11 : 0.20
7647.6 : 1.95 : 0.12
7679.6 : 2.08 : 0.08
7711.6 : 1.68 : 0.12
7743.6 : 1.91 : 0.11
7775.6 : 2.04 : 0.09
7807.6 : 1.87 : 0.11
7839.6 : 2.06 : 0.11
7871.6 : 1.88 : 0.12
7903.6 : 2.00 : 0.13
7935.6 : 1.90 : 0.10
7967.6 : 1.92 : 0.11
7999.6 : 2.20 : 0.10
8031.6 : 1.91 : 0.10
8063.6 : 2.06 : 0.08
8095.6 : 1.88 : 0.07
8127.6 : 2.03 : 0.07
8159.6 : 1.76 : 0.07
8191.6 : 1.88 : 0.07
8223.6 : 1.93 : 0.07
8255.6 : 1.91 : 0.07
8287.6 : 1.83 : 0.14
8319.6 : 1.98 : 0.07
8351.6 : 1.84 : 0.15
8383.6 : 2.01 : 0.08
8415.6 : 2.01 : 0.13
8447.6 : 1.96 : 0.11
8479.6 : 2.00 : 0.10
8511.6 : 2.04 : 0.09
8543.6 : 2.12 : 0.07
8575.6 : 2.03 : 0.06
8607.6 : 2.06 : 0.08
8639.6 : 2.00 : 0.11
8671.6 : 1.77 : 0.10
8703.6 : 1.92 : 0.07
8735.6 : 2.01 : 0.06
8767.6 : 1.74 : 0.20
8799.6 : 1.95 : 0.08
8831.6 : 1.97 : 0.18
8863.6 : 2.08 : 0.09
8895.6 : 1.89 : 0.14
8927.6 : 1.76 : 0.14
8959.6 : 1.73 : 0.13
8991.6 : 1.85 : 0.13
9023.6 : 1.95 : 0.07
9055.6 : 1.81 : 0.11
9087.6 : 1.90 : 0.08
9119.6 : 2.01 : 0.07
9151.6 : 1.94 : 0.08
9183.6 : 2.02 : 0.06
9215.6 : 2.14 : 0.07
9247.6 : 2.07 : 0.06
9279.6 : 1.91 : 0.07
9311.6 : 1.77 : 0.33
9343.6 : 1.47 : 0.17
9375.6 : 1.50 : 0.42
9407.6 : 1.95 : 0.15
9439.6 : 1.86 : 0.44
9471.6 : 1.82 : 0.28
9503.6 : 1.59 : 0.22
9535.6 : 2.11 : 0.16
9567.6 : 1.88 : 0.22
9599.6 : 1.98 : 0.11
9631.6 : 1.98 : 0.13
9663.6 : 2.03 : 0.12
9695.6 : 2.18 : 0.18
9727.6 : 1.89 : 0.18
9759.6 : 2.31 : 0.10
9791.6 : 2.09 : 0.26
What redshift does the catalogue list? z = 0.310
